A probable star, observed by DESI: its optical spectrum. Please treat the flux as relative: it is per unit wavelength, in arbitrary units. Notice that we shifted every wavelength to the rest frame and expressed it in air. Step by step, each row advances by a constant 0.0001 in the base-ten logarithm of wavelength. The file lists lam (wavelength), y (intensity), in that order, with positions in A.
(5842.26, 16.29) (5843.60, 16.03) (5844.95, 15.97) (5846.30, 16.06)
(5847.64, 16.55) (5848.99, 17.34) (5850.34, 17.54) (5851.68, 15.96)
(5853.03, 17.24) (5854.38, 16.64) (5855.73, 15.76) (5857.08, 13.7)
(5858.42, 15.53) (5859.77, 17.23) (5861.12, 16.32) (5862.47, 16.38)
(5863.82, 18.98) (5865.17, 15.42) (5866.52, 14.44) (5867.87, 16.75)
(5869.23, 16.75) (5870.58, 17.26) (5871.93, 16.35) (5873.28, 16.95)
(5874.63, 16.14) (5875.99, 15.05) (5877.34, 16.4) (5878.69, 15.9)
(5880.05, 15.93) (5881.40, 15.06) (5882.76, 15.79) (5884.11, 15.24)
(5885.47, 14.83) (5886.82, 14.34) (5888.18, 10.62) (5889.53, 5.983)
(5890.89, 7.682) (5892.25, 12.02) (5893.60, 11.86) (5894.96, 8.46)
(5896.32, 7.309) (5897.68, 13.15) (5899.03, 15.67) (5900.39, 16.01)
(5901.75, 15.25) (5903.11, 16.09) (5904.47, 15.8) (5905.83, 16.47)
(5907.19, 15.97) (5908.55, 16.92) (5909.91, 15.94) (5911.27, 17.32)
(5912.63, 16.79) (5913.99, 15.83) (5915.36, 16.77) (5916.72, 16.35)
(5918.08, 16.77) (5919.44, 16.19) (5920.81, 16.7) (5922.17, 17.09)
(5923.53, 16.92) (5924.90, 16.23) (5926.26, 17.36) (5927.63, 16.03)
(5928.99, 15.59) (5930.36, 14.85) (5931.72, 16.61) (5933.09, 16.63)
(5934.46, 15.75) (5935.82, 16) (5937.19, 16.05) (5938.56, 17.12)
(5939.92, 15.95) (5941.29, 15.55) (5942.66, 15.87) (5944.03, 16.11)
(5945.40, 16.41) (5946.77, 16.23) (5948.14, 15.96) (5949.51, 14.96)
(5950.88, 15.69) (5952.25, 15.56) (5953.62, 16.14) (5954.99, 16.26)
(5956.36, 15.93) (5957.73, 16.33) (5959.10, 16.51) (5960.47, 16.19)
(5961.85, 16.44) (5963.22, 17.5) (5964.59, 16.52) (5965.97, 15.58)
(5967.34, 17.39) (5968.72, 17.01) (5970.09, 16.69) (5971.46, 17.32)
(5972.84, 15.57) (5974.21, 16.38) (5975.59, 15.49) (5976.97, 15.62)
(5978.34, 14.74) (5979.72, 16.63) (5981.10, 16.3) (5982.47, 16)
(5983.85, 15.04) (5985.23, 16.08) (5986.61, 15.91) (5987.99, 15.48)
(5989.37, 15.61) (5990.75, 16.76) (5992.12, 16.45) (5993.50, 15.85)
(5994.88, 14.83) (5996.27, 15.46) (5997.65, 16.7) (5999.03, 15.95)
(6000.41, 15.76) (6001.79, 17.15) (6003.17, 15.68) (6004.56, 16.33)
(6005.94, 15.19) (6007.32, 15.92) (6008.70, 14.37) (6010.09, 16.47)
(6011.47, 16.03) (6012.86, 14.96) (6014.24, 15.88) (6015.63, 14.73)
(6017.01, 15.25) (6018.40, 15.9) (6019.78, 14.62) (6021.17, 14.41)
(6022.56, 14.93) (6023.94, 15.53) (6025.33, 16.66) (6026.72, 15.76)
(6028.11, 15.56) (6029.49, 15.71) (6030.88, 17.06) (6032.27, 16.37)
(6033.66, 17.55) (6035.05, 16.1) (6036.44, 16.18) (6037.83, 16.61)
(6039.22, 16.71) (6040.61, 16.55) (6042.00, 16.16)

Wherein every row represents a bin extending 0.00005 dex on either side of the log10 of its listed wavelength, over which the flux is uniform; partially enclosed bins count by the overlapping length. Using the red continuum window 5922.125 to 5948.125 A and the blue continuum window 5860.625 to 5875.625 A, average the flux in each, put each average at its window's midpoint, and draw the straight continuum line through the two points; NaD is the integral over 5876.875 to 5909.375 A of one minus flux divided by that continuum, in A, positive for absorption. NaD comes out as 5.3 A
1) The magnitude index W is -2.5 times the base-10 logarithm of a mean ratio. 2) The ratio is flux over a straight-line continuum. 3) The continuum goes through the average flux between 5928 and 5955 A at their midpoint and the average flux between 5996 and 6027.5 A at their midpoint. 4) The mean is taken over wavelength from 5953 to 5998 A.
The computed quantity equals -0.023 mag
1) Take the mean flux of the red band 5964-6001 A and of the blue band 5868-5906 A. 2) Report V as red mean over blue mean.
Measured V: 1.14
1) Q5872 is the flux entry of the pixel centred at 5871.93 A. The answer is 16.35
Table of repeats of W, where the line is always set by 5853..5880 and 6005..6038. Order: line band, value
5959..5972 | -0.05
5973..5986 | 0.00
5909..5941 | -0.02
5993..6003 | -0.01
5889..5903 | 0.36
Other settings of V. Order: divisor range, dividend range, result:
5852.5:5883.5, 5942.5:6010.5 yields 0.99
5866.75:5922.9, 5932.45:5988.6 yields 1.08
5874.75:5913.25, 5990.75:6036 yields 1.12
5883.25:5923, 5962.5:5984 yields 1.13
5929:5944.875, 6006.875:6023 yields 0.95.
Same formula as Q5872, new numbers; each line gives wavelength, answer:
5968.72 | 17.01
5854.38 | 16.64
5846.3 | 16.06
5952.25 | 15.56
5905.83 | 16.47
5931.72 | 16.61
